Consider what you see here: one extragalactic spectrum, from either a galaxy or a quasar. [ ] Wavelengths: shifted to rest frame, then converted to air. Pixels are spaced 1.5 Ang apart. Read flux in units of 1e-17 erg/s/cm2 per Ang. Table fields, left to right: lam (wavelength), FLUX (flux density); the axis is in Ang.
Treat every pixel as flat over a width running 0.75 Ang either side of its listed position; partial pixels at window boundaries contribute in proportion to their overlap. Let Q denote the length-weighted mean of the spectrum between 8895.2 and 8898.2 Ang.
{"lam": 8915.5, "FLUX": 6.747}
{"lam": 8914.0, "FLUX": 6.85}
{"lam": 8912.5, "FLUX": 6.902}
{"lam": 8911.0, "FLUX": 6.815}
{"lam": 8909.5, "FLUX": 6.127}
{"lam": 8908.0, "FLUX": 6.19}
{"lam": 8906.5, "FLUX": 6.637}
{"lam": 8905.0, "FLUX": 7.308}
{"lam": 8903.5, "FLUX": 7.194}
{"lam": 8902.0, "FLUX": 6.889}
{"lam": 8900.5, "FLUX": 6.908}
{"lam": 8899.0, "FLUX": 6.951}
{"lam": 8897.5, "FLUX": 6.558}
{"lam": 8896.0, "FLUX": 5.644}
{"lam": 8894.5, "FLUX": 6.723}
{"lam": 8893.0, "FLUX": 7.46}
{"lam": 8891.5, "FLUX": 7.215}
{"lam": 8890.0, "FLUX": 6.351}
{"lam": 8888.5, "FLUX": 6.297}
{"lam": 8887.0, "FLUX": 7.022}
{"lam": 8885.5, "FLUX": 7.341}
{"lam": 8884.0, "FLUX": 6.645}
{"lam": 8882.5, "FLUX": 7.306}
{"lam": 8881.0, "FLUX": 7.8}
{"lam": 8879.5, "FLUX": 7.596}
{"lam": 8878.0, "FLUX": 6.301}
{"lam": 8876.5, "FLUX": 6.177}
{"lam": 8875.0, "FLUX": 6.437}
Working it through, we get 6.1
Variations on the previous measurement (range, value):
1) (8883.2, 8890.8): 6.74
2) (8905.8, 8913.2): 6.53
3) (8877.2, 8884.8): 7.12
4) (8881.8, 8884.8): 6.98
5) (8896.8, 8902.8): 6.83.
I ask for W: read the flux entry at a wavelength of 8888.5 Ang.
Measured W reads 6.297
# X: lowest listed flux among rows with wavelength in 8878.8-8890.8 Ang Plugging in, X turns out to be 6.297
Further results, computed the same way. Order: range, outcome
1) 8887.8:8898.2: 5.644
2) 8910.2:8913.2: 6.815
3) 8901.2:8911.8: 6.127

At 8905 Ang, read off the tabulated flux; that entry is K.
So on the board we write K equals 7.308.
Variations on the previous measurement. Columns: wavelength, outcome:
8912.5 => 6.902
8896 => 5.644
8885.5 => 7.341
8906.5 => 6.637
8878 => 6.301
